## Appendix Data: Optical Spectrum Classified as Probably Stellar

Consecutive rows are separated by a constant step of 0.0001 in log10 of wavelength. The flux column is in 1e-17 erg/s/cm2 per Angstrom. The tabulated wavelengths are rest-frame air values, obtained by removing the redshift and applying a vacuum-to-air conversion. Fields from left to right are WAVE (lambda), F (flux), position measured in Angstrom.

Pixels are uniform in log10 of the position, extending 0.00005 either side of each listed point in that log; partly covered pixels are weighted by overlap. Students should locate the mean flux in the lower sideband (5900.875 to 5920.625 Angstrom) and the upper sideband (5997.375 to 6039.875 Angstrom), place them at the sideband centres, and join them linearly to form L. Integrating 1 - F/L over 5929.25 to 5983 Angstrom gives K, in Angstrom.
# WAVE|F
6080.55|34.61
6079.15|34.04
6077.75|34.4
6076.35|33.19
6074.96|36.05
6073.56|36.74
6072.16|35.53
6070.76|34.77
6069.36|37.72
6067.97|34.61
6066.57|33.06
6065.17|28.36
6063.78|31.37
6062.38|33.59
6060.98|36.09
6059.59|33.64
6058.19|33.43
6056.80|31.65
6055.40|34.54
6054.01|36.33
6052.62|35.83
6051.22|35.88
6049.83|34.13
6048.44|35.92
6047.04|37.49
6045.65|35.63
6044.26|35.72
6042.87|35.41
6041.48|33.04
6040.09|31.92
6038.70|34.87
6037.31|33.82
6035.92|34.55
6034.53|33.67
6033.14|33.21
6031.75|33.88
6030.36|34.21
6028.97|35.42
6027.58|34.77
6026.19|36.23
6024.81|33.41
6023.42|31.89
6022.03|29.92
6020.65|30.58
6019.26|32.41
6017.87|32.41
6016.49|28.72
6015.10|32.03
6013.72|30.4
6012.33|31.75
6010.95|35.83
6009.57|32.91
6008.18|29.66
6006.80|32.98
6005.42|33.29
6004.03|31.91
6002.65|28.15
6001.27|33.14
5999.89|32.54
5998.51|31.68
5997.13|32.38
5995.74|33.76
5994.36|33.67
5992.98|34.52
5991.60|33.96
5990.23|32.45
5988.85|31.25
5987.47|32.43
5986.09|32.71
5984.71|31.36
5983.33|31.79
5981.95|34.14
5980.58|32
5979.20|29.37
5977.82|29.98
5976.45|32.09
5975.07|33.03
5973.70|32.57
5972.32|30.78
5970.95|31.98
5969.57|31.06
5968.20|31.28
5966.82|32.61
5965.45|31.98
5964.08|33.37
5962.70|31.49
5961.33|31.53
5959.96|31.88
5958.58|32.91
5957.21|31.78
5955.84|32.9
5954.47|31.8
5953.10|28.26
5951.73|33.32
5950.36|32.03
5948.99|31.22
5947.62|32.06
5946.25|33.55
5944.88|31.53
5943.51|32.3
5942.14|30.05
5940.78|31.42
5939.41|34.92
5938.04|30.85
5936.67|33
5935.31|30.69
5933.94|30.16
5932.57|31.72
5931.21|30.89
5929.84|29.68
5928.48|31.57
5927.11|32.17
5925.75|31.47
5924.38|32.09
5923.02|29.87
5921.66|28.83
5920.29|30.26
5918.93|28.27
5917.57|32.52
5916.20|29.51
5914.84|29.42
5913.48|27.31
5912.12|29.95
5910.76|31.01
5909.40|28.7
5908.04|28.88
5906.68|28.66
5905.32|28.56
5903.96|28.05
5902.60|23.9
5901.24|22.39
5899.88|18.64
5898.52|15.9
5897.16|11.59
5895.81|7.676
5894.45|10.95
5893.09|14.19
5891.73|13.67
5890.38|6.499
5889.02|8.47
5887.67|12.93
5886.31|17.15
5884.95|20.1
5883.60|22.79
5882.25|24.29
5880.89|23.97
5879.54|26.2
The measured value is -2.6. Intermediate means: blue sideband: 28.6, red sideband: 32.7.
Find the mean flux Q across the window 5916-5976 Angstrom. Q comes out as 31.5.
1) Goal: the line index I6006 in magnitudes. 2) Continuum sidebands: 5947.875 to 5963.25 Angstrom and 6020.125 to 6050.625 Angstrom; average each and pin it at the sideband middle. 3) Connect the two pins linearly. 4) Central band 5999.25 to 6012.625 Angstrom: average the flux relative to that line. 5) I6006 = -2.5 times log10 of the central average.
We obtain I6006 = 0.03 mag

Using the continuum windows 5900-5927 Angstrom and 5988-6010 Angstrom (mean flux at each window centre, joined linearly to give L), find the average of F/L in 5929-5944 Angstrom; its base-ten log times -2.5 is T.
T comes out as -0.059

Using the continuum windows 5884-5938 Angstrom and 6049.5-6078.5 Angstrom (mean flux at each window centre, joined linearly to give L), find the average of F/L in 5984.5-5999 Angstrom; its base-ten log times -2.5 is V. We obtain -0.11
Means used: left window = 24.6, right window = 34.3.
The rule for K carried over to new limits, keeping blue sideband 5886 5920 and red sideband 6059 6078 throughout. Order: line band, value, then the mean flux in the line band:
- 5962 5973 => -2.2 Angstrom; 31.8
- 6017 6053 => -2.7 Angstrom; 34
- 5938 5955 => -4.8 Angstrom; 31.8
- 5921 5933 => -3.9 Angstrom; 30.9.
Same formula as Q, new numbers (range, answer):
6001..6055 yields 33.4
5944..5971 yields 31.9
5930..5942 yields 31.5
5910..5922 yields 29.7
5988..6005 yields 32.5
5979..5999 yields 32.6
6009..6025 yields 31.8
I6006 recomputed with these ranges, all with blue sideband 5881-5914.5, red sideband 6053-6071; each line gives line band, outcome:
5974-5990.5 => -0.17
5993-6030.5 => -0.10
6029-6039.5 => -0.09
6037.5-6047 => -0.08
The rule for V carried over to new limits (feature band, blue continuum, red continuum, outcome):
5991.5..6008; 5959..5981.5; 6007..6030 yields -0.01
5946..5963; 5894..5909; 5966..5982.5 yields -0.11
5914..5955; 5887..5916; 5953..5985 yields -0.20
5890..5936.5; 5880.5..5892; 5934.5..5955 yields -0.07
